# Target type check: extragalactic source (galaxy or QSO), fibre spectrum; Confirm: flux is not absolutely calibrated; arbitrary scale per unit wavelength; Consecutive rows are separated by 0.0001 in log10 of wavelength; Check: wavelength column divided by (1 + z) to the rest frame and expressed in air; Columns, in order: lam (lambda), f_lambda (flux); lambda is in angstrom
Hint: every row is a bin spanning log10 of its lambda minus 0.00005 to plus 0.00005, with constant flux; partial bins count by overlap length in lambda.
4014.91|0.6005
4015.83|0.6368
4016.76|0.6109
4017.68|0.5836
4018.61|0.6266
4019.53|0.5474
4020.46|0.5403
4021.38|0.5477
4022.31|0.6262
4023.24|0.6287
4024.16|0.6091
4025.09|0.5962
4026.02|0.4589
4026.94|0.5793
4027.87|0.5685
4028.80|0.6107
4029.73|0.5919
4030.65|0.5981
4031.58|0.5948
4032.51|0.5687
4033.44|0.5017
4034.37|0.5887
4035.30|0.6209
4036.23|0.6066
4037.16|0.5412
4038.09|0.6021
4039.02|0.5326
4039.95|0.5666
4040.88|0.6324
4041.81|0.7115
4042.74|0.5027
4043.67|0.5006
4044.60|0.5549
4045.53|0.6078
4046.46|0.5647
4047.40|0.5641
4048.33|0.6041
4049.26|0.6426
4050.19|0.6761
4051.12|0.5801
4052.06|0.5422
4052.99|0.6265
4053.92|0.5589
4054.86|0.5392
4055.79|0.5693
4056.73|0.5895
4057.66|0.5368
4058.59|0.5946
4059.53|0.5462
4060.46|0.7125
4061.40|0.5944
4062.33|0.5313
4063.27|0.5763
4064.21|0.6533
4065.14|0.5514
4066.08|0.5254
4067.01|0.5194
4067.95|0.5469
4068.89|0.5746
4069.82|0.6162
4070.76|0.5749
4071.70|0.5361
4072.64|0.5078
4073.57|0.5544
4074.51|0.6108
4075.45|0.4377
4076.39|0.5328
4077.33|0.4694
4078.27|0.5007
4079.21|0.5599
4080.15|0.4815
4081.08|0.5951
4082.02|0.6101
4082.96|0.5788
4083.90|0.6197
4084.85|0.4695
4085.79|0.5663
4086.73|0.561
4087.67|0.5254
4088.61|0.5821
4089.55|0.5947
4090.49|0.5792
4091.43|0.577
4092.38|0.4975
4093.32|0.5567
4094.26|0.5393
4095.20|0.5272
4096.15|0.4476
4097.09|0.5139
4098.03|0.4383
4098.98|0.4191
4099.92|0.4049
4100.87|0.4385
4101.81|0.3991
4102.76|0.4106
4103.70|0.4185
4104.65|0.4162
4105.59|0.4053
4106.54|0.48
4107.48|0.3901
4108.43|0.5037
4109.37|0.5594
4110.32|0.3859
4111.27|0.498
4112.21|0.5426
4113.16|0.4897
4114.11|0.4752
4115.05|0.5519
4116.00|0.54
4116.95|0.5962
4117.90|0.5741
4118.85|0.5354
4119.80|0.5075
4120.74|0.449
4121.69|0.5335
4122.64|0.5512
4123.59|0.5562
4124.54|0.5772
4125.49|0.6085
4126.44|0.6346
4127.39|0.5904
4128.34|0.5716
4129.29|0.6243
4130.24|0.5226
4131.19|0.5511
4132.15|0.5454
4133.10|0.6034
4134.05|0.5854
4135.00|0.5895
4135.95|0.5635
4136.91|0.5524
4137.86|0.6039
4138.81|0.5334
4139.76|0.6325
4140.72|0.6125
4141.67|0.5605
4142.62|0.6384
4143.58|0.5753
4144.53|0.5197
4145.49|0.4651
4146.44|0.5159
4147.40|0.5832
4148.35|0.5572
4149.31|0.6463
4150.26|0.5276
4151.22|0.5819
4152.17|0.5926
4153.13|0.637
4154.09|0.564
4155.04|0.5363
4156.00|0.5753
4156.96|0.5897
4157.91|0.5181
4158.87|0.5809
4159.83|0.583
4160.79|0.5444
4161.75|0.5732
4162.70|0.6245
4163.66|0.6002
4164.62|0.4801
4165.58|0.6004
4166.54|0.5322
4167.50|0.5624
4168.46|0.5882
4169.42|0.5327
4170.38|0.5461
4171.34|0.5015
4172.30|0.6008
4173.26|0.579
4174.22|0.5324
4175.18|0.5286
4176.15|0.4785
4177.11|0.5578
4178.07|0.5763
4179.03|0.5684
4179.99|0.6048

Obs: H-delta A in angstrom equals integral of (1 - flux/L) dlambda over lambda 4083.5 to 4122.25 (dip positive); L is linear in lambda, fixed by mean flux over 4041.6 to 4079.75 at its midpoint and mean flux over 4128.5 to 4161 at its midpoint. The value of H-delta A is 4.7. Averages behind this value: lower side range 0.567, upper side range 0.571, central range 0.5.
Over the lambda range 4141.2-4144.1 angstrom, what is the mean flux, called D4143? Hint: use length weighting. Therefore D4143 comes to 0.591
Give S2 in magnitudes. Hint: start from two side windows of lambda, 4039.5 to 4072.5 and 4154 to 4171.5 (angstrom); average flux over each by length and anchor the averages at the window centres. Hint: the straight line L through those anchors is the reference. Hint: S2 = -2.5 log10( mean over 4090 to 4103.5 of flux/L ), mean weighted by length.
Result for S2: 0.190 mag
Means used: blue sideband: 0.58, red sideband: 0.561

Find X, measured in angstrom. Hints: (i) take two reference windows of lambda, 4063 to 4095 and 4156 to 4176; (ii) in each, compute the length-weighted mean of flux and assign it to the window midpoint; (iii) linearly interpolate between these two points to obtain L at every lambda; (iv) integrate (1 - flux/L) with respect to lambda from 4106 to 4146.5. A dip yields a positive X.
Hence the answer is 0.7 angstrom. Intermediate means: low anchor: 0.552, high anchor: 0.559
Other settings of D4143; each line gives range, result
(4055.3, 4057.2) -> 0.579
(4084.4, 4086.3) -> 0.52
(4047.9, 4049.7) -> 0.624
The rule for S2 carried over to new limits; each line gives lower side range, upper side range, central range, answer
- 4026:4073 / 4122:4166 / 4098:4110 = 0.300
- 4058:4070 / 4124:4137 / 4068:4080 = 0.080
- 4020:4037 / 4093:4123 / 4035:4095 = -0.064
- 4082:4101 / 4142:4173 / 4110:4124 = 0.041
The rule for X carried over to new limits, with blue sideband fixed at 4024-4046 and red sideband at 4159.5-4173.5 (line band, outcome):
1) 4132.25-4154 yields -0.39 angstrom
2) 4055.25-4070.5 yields -0.09 angstrom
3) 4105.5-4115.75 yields 1.52 angstrom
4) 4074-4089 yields 0.73 angstrom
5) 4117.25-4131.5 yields 0.19 angstrom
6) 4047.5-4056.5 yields -0.27 angstrom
